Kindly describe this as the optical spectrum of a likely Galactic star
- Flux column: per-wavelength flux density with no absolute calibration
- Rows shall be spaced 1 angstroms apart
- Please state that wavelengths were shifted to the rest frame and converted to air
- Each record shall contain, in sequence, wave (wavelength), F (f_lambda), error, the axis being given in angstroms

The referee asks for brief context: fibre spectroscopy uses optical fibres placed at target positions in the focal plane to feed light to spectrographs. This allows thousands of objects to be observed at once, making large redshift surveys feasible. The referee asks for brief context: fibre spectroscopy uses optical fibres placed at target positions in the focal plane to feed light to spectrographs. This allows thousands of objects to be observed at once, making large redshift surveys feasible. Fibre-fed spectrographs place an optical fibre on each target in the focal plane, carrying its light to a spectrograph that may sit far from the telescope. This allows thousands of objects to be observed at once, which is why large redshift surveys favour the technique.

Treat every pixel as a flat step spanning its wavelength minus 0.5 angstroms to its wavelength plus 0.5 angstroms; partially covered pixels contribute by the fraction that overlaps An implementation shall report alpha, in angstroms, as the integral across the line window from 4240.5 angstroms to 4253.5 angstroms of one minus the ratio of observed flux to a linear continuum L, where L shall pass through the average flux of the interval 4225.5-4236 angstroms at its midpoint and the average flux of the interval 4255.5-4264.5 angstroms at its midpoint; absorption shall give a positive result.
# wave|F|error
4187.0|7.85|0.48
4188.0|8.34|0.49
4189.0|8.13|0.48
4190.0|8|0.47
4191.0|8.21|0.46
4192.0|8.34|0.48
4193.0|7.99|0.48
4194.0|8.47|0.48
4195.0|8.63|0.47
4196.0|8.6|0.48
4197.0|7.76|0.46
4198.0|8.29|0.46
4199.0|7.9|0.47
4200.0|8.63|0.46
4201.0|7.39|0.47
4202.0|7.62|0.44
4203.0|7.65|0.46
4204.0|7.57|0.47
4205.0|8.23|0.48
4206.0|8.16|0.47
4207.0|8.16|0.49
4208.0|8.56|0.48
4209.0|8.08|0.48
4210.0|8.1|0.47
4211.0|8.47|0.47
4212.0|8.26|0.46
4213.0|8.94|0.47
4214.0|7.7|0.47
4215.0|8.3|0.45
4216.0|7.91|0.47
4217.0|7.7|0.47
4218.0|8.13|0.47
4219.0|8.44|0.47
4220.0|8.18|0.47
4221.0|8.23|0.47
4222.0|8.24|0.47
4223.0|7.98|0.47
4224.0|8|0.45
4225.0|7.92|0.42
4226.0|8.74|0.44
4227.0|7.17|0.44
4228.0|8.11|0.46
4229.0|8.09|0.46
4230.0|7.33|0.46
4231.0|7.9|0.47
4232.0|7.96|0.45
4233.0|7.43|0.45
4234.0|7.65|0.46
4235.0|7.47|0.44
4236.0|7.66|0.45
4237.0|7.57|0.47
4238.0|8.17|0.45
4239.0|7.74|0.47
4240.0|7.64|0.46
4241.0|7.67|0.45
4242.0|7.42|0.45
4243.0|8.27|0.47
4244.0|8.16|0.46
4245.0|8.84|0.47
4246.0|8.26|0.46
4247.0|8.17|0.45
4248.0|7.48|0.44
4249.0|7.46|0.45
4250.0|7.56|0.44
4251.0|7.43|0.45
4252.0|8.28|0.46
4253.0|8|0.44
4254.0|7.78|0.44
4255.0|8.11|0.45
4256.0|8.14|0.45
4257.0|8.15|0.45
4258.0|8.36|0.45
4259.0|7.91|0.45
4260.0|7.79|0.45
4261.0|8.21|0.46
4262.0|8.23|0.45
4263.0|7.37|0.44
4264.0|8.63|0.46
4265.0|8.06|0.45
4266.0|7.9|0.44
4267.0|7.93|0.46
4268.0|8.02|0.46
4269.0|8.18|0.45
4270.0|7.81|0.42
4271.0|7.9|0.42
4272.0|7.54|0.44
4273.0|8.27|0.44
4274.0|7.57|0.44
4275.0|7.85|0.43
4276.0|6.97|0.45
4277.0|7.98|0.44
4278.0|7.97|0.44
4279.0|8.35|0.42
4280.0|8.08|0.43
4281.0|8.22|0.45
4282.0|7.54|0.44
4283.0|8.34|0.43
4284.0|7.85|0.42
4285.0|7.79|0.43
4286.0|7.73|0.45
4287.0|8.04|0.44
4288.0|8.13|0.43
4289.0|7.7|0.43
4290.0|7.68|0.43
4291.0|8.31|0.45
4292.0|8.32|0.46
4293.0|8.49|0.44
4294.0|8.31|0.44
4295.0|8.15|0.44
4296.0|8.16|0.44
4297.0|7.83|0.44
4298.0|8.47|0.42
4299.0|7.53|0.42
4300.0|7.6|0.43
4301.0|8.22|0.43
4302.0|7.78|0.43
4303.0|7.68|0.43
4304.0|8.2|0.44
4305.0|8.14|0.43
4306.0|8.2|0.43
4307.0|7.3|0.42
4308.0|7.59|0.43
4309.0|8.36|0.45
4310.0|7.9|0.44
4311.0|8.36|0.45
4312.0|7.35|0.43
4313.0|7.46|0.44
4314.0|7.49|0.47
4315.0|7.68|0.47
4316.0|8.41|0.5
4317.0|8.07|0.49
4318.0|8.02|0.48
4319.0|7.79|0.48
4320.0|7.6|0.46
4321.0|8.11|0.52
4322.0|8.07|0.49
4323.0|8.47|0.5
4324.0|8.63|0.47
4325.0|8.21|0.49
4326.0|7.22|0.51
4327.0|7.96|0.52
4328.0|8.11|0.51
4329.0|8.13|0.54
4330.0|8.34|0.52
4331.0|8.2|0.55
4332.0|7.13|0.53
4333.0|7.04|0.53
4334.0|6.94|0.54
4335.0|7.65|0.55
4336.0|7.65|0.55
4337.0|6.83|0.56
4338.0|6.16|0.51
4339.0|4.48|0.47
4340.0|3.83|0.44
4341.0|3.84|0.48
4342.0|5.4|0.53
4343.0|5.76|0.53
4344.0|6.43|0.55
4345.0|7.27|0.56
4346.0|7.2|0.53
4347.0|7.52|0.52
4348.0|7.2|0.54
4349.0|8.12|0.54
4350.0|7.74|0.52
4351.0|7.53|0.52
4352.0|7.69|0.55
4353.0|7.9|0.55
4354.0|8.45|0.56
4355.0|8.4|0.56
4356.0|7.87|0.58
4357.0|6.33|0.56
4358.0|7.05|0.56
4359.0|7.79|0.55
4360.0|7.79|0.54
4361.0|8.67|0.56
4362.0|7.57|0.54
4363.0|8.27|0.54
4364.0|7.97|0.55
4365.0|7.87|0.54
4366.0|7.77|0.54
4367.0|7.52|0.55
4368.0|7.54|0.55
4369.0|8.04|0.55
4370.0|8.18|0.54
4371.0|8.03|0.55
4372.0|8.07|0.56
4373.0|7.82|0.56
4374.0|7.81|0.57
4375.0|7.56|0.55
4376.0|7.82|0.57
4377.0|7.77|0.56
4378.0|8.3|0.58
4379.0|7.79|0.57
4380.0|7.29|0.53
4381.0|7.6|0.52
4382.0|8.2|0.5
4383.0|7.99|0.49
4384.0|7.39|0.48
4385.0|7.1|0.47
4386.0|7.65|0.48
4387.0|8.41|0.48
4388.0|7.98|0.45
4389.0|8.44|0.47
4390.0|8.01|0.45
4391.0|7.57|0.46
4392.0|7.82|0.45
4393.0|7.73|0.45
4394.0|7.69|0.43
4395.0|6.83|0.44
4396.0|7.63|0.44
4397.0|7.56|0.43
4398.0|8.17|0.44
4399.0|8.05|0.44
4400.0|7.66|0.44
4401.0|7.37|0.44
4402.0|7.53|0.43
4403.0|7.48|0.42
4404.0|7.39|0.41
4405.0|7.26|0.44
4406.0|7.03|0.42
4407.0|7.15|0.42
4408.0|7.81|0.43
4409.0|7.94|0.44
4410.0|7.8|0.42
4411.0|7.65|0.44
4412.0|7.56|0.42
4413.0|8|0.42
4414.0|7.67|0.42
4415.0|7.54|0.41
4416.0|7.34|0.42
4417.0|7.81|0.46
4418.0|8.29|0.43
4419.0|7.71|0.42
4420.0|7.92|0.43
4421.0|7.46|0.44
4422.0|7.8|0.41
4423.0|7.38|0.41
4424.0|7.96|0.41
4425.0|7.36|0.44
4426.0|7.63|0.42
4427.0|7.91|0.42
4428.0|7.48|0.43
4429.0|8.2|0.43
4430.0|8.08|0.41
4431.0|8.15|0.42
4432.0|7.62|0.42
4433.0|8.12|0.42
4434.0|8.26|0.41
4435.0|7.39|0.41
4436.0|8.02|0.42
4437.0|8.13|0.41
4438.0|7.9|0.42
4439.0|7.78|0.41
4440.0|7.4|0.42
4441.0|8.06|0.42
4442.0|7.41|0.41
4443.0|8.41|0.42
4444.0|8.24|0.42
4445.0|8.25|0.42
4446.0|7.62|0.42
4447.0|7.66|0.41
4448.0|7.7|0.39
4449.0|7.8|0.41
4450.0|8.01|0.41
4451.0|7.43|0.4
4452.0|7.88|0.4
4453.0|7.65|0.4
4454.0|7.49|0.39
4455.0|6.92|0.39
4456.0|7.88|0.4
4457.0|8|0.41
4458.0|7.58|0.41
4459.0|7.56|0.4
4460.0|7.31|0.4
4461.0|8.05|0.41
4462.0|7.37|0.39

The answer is 0.0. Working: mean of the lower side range 7.78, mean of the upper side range 8.09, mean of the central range 7.92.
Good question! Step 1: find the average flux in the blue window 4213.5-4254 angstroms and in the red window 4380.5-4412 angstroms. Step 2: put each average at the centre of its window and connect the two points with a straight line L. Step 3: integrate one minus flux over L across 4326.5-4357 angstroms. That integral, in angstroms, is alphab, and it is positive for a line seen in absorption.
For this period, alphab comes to 2.6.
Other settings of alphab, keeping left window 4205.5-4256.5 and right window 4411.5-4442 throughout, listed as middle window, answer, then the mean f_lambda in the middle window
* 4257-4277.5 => 0.05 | 7.93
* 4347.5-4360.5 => 0.30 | 7.68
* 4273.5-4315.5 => 0.00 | 7.92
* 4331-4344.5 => 2.94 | 6.17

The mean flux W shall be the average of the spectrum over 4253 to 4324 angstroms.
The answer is 7.97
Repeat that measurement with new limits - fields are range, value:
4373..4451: 7.75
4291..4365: 7.59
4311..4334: 7.88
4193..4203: 8.11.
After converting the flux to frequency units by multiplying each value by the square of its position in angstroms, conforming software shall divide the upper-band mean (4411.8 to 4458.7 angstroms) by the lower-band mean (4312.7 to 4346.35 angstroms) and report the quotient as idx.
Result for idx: 1.1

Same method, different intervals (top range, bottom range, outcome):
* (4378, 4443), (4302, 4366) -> 1.07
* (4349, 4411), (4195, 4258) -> 1.04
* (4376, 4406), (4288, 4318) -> 1.01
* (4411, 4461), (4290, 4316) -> 1.04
